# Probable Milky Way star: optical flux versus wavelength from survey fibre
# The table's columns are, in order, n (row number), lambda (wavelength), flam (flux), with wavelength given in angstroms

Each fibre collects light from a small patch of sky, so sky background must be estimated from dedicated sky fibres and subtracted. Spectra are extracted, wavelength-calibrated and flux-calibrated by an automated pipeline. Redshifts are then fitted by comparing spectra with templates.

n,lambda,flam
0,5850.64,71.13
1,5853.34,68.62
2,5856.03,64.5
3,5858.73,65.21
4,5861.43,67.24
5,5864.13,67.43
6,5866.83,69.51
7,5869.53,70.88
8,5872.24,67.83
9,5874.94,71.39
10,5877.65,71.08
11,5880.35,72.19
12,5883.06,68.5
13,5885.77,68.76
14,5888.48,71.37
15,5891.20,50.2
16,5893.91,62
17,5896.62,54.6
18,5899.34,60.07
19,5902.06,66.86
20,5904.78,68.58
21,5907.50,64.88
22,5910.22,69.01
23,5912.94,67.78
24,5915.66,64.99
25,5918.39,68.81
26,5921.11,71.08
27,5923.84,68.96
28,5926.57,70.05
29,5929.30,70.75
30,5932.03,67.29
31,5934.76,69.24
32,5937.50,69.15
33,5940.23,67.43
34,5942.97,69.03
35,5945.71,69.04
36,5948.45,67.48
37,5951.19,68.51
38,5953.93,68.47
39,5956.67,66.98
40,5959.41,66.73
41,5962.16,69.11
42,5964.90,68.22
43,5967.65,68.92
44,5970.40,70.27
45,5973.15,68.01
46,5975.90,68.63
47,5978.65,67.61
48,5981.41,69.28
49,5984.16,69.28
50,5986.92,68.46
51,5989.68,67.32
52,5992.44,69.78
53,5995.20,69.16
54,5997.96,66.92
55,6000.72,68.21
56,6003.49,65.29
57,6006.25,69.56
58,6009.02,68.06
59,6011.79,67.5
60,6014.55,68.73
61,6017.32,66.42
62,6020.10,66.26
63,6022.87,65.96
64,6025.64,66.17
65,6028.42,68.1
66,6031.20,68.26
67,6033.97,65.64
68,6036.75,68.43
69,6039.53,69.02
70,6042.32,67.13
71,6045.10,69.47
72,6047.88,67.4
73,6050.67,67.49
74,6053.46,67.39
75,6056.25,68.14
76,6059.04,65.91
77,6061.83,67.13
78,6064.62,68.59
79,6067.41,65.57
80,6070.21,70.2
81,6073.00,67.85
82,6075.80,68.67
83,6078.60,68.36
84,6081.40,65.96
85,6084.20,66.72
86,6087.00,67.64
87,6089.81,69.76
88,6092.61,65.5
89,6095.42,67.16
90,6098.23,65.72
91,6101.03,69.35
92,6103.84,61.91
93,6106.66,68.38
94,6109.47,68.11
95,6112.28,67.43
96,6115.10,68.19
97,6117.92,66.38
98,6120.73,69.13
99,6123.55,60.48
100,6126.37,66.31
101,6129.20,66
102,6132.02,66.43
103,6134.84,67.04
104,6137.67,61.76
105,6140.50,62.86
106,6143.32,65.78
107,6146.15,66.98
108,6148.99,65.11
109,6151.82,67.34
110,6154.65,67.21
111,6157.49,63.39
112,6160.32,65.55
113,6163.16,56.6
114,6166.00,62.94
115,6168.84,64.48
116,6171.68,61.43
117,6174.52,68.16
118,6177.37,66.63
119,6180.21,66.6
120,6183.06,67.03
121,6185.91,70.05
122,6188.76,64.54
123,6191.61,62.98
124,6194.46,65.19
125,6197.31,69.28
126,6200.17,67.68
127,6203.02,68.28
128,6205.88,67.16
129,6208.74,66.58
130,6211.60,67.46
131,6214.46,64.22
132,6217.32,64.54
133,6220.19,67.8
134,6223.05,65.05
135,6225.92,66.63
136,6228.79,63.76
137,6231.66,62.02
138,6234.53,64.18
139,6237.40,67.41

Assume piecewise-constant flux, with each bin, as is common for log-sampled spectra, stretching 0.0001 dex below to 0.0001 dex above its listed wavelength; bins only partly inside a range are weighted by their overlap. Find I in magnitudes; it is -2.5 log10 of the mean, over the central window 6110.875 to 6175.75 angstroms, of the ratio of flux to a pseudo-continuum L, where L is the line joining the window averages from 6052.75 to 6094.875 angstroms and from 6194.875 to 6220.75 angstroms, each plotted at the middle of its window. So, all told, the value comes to 0.04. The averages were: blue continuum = 67.6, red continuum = 66.9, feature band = 65.1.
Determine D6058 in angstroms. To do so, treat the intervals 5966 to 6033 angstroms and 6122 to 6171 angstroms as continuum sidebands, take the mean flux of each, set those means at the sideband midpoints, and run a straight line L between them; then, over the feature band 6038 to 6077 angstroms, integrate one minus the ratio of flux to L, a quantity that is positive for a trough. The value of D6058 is -0.7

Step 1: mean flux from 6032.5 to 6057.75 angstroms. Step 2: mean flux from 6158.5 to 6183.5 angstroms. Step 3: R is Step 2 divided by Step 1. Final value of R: 0.95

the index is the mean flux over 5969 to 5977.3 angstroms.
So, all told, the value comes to 69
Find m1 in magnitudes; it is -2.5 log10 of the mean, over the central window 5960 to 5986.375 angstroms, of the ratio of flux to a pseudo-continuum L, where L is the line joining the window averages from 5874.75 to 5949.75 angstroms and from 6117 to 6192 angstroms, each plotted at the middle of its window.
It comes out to -0.03 mag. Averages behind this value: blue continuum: 67.1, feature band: 68.7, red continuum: 65.2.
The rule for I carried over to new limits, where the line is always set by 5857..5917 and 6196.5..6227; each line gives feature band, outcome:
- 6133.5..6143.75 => 0.04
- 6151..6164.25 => 0.04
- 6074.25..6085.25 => -0.01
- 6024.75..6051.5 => -0.02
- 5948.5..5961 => -0.02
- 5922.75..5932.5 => -0.05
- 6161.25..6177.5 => 0.06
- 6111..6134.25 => 0.01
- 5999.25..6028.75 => -0.01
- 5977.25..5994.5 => -0.03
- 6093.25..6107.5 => 0.00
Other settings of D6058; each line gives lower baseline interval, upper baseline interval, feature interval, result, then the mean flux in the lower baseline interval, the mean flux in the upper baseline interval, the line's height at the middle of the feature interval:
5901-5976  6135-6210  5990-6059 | -0.3 angstroms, 68.4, 65.5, 67.3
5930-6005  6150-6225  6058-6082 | -0.2 angstroms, 68.3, 65.7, 67.1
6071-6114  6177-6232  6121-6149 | 0.8 angstroms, 67.3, 66.2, 66.9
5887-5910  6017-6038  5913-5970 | -4.0 angstroms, 62.7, 66.9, 64.1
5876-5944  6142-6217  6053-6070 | -0.3 angstroms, 66.9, 65.7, 66.2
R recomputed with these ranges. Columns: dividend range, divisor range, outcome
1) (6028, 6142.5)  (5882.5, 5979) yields 1.00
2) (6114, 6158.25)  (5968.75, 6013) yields 0.96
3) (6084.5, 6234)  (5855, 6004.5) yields 0.97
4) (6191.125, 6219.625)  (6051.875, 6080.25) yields 0.98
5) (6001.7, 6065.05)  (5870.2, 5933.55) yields 1.01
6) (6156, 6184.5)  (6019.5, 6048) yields 0.95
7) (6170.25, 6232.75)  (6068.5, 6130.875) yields 0.99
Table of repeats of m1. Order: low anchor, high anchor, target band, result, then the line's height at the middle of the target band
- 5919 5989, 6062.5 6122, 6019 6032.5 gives 0.018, 68.1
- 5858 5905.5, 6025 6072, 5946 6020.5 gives -0.016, 67.1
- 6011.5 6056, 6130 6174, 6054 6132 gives -0.018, 66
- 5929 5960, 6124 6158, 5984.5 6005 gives -0.006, 67.6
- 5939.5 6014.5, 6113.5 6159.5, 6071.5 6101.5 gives -0.016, 66.5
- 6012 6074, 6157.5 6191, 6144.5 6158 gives -0.014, 65.3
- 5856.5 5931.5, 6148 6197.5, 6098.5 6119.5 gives -0.024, 65.6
